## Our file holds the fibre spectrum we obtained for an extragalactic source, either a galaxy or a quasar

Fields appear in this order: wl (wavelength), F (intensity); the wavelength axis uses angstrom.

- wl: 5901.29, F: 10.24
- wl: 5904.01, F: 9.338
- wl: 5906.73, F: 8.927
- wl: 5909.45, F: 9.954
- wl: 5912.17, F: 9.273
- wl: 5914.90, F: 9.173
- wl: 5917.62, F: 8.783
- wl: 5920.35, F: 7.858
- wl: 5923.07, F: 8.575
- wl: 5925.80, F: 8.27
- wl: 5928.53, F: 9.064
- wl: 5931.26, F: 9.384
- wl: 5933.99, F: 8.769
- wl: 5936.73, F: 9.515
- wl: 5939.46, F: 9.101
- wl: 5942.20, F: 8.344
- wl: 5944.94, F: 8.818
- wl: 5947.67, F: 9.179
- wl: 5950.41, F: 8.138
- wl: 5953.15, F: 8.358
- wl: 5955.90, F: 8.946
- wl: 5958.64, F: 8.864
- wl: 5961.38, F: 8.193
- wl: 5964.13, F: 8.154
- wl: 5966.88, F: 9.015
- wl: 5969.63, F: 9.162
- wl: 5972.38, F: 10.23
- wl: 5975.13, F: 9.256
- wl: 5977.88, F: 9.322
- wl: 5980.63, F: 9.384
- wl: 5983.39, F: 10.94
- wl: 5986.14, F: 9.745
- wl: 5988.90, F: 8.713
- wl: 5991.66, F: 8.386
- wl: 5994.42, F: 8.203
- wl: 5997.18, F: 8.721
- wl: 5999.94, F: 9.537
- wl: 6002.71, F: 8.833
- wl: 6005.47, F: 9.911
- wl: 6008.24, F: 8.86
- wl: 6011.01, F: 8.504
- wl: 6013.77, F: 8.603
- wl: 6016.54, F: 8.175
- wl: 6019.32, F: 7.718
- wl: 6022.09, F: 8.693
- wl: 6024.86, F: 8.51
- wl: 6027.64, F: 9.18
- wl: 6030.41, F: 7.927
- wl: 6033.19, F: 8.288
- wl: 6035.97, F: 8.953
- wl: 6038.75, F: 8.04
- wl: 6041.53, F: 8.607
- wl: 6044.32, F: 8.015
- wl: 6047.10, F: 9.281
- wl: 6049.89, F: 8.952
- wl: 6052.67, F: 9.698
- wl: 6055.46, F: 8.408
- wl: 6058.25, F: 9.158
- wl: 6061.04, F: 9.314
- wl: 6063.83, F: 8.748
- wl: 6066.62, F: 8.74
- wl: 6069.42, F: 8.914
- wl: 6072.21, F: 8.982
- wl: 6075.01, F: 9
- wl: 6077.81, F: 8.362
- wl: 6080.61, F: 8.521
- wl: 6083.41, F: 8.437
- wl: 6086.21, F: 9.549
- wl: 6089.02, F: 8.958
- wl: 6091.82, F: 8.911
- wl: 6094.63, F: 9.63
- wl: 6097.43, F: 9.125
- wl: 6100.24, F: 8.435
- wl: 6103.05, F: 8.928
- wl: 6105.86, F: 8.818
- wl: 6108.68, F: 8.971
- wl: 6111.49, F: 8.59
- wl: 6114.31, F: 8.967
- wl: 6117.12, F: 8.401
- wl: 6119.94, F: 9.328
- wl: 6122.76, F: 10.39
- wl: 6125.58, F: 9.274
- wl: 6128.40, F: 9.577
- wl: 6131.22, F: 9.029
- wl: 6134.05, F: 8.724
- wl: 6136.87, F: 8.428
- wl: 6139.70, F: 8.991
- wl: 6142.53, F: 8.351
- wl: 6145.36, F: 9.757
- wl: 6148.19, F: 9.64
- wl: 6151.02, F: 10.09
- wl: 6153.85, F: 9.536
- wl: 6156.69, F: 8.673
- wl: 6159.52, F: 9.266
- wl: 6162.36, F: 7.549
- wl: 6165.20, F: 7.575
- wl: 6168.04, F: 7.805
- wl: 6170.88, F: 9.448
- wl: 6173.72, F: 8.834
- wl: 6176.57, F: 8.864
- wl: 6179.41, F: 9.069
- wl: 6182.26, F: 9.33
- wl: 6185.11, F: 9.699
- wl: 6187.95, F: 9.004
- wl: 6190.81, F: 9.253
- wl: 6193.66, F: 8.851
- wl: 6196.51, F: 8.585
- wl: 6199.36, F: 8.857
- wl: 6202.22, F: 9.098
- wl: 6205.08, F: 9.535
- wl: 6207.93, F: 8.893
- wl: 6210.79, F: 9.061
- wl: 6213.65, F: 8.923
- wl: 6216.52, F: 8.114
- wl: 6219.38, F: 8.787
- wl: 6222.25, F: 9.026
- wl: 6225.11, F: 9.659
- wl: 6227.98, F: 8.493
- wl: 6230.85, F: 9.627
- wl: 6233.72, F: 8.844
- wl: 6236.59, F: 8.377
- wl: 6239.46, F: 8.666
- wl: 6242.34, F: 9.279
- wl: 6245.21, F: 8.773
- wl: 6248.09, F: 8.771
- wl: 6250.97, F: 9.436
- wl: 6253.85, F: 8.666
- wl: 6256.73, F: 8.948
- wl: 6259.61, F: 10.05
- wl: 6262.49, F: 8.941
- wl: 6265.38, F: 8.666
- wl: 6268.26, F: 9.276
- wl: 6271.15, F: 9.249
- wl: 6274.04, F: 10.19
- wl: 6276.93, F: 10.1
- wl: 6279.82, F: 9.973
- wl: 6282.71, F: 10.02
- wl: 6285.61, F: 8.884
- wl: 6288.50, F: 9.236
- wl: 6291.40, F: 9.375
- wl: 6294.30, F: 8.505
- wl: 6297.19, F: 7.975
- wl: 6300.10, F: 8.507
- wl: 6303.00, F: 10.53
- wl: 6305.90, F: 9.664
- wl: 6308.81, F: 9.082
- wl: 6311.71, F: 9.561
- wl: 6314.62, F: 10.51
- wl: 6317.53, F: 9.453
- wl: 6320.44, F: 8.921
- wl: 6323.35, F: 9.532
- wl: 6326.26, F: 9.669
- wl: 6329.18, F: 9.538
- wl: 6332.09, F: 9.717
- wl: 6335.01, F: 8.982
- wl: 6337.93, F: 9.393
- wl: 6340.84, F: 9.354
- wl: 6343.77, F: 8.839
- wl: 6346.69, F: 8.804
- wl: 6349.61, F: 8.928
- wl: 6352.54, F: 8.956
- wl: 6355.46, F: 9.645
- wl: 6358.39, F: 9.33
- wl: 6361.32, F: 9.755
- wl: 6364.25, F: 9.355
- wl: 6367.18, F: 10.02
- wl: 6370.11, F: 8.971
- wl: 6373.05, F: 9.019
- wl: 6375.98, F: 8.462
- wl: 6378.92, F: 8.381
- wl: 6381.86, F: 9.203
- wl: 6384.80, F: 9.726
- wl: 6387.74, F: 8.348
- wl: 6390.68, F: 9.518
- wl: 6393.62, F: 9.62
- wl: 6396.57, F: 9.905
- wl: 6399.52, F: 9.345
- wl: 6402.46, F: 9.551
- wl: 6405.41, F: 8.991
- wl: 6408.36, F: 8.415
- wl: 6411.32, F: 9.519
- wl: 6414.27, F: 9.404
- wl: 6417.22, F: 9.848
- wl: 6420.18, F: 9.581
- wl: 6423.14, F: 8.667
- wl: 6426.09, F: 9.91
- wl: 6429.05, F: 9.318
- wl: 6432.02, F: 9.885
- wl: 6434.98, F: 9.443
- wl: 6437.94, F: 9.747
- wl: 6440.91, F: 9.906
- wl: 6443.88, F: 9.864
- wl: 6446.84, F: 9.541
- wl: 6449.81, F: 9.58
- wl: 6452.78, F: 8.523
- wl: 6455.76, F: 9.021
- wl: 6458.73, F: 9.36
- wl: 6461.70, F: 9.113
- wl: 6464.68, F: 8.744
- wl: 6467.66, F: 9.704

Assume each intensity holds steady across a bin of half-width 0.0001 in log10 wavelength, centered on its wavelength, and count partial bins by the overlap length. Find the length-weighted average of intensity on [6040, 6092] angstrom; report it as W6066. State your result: 8.87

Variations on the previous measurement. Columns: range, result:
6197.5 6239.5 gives 8.94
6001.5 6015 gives 8.95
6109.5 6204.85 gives 9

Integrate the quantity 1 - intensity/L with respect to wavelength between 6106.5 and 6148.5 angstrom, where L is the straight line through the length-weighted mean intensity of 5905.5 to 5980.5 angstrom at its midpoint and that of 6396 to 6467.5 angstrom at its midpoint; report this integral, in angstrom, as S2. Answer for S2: 0.09 angstrom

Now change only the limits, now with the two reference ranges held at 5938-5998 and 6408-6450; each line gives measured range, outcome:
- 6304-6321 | -0.4 angstrom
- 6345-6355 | 0.5 angstrom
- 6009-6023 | 1.0 angstrom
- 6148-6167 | 0.8 angstrom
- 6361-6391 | 1.1 angstrom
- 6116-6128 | -0.3 angstrom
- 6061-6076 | 0.3 angstrom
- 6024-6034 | 0.6 angstrom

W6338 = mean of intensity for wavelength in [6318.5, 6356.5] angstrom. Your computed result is 9.25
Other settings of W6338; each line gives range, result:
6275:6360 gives 9.35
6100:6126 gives 9.02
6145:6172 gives 8.9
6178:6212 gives 9.1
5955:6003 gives 9.1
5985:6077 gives 8.76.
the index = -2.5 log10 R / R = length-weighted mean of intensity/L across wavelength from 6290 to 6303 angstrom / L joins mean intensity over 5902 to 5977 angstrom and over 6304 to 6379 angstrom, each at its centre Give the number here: 0.06 mag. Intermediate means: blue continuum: 8.93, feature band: 8.8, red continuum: 9.33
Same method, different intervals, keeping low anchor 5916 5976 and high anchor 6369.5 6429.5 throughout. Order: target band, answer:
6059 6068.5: 0.00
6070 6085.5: 0.03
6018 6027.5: 0.06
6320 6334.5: -0.04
